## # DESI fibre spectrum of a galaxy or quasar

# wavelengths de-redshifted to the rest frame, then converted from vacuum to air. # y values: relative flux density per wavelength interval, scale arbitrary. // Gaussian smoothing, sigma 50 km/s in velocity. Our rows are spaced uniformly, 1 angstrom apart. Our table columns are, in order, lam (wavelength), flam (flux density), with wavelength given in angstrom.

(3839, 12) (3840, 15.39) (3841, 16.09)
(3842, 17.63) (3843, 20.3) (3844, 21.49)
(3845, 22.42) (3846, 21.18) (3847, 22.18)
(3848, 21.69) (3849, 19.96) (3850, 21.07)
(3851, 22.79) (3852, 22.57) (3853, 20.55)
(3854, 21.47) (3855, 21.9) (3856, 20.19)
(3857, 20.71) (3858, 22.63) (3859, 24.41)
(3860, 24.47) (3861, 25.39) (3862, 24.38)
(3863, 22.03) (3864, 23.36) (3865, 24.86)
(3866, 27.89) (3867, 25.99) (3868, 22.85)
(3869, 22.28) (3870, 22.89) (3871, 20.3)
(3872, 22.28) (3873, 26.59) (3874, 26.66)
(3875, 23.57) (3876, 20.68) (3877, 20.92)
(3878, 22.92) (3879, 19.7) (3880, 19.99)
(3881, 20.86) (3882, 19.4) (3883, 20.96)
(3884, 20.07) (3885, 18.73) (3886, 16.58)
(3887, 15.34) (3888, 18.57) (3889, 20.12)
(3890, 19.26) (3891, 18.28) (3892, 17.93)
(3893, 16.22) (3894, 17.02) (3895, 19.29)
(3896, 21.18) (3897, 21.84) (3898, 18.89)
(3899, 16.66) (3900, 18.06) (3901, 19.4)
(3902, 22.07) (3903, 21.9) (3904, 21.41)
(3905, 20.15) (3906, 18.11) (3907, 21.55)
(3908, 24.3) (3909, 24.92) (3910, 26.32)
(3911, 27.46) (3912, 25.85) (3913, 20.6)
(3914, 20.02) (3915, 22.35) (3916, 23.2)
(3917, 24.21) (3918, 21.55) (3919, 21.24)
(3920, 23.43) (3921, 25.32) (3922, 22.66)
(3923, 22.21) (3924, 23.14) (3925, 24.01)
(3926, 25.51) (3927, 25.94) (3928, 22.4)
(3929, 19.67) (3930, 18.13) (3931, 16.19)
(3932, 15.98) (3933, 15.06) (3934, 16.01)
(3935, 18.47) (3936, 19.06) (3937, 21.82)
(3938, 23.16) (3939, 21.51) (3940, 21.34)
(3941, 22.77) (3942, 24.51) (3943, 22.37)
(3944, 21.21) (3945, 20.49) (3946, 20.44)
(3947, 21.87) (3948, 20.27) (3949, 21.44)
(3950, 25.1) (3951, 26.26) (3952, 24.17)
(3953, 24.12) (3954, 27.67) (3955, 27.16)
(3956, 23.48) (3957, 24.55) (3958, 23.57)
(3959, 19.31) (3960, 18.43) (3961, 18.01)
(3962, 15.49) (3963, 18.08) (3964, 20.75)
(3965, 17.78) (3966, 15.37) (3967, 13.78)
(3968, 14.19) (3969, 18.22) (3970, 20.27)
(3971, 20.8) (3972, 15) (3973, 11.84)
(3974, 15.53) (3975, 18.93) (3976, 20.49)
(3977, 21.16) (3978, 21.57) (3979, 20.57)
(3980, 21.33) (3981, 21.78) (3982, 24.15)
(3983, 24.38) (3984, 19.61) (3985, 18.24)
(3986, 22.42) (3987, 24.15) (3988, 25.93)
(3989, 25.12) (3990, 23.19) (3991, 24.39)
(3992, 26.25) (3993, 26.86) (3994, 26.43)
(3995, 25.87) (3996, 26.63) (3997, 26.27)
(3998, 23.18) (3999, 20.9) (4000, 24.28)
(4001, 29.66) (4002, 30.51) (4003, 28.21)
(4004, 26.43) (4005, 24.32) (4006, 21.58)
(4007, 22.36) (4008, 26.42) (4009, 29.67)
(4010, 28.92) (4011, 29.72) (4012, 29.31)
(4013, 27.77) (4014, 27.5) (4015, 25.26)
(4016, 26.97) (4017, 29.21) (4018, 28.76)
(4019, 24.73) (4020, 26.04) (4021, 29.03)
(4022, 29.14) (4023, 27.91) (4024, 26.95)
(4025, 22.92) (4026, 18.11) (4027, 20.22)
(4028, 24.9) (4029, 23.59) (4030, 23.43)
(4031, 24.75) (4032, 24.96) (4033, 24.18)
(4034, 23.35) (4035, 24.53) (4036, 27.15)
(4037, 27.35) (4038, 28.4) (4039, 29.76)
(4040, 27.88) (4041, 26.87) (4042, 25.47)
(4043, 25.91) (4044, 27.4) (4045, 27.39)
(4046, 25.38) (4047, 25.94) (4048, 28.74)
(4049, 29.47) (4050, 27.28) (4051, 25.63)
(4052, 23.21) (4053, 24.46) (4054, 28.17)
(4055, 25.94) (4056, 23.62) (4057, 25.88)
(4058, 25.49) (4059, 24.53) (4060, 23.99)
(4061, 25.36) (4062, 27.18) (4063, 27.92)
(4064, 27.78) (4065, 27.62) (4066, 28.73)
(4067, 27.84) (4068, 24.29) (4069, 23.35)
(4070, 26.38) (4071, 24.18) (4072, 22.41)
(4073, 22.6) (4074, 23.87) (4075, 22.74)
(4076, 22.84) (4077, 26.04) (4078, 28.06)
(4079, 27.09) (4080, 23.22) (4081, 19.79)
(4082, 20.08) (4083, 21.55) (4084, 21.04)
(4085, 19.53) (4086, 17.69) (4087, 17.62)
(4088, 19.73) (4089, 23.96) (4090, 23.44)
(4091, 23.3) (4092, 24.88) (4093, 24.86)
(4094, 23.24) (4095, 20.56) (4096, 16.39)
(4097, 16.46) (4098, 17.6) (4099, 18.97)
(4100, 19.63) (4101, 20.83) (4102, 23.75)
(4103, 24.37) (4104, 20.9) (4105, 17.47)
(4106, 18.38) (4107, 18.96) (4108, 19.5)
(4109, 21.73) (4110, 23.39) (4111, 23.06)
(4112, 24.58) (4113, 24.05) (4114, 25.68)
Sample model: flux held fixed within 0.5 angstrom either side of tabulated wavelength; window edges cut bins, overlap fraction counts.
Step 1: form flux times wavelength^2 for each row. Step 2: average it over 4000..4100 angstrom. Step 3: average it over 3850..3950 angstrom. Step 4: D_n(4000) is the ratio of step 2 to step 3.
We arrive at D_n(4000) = 1.3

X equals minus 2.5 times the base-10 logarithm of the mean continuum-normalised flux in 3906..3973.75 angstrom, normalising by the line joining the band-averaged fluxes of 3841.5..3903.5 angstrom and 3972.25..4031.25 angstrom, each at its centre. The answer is 0.08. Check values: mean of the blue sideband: 21.2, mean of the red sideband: 24.5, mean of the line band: 21.2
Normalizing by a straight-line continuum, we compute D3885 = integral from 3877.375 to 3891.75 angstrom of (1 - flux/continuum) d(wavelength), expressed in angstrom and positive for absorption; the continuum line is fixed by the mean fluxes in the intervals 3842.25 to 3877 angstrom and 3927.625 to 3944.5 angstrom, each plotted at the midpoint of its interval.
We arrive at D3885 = 1.6 angstrom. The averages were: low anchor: 22.7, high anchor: 20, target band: 19.3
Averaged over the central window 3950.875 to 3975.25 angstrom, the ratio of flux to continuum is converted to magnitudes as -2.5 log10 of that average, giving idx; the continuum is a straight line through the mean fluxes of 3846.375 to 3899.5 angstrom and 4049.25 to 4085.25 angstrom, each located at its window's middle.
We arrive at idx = 0.168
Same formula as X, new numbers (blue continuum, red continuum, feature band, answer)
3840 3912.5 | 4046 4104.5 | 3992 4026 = -0.160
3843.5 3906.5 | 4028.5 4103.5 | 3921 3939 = 0.069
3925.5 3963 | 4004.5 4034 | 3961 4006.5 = 0.096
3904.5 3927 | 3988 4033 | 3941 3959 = 0.038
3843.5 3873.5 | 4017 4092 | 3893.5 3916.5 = 0.091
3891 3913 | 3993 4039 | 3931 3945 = 0.123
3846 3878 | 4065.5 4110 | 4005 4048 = -0.173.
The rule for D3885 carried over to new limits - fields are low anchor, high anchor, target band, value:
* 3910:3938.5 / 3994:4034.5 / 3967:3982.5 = 3.3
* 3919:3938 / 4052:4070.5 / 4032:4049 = -1.0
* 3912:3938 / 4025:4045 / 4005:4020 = -1.6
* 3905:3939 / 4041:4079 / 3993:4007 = -0.9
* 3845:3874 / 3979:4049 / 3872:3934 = 6.9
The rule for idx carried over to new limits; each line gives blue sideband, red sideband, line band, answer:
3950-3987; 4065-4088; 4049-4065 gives -0.14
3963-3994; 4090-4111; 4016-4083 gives -0.23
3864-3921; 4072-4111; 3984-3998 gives -0.14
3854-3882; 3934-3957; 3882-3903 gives 0.20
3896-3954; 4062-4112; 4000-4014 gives -0.22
